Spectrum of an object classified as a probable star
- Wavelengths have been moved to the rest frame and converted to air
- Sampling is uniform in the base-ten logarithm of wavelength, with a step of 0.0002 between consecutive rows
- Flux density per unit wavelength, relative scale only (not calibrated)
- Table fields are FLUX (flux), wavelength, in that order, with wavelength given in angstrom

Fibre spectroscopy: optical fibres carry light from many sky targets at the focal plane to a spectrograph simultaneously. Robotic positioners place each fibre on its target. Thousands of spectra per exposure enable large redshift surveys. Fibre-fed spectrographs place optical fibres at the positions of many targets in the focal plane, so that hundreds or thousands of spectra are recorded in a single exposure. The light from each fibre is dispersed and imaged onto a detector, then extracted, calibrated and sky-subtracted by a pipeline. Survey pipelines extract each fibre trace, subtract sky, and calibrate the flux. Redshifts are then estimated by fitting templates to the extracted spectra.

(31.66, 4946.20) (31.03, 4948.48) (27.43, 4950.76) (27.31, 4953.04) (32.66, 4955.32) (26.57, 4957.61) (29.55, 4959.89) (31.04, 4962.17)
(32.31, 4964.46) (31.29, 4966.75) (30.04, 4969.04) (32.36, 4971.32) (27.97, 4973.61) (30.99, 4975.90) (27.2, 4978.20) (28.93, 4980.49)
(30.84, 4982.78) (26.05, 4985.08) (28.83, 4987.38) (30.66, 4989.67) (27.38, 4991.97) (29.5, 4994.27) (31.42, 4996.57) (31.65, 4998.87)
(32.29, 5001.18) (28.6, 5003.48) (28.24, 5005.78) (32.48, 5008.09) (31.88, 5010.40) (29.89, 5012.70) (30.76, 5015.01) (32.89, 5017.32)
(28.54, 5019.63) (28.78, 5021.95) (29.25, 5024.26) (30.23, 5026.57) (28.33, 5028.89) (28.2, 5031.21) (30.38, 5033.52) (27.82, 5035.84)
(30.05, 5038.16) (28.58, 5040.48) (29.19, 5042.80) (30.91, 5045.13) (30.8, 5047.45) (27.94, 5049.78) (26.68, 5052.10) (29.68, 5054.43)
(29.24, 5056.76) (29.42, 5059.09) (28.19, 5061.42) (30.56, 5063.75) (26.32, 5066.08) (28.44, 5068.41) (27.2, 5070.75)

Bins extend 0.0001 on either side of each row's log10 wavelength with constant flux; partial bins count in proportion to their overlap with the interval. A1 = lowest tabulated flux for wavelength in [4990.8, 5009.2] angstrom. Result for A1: 27.38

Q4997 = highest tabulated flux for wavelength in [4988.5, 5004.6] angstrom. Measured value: 32.29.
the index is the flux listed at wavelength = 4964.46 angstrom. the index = 32.31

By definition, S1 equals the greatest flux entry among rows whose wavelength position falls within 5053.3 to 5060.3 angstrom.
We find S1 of 29.68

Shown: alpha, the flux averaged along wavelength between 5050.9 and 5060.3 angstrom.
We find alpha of 28.8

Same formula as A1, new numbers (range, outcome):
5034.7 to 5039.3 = 27.82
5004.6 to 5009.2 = 28.24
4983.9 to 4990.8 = 26.05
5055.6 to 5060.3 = 29.24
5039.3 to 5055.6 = 26.68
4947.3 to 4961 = 26.57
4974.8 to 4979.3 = 27.2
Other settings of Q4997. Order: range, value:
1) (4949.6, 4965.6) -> 32.66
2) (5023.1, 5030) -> 30.23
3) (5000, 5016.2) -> 32.48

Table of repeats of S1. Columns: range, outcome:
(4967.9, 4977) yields 32.36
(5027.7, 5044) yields 30.38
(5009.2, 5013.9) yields 31.88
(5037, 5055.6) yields 30.91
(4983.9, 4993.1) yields 30.66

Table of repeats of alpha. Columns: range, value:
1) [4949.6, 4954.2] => 27.4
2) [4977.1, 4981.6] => 28.1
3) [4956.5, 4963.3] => 29.1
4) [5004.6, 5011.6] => 30.9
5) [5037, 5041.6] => 29.3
